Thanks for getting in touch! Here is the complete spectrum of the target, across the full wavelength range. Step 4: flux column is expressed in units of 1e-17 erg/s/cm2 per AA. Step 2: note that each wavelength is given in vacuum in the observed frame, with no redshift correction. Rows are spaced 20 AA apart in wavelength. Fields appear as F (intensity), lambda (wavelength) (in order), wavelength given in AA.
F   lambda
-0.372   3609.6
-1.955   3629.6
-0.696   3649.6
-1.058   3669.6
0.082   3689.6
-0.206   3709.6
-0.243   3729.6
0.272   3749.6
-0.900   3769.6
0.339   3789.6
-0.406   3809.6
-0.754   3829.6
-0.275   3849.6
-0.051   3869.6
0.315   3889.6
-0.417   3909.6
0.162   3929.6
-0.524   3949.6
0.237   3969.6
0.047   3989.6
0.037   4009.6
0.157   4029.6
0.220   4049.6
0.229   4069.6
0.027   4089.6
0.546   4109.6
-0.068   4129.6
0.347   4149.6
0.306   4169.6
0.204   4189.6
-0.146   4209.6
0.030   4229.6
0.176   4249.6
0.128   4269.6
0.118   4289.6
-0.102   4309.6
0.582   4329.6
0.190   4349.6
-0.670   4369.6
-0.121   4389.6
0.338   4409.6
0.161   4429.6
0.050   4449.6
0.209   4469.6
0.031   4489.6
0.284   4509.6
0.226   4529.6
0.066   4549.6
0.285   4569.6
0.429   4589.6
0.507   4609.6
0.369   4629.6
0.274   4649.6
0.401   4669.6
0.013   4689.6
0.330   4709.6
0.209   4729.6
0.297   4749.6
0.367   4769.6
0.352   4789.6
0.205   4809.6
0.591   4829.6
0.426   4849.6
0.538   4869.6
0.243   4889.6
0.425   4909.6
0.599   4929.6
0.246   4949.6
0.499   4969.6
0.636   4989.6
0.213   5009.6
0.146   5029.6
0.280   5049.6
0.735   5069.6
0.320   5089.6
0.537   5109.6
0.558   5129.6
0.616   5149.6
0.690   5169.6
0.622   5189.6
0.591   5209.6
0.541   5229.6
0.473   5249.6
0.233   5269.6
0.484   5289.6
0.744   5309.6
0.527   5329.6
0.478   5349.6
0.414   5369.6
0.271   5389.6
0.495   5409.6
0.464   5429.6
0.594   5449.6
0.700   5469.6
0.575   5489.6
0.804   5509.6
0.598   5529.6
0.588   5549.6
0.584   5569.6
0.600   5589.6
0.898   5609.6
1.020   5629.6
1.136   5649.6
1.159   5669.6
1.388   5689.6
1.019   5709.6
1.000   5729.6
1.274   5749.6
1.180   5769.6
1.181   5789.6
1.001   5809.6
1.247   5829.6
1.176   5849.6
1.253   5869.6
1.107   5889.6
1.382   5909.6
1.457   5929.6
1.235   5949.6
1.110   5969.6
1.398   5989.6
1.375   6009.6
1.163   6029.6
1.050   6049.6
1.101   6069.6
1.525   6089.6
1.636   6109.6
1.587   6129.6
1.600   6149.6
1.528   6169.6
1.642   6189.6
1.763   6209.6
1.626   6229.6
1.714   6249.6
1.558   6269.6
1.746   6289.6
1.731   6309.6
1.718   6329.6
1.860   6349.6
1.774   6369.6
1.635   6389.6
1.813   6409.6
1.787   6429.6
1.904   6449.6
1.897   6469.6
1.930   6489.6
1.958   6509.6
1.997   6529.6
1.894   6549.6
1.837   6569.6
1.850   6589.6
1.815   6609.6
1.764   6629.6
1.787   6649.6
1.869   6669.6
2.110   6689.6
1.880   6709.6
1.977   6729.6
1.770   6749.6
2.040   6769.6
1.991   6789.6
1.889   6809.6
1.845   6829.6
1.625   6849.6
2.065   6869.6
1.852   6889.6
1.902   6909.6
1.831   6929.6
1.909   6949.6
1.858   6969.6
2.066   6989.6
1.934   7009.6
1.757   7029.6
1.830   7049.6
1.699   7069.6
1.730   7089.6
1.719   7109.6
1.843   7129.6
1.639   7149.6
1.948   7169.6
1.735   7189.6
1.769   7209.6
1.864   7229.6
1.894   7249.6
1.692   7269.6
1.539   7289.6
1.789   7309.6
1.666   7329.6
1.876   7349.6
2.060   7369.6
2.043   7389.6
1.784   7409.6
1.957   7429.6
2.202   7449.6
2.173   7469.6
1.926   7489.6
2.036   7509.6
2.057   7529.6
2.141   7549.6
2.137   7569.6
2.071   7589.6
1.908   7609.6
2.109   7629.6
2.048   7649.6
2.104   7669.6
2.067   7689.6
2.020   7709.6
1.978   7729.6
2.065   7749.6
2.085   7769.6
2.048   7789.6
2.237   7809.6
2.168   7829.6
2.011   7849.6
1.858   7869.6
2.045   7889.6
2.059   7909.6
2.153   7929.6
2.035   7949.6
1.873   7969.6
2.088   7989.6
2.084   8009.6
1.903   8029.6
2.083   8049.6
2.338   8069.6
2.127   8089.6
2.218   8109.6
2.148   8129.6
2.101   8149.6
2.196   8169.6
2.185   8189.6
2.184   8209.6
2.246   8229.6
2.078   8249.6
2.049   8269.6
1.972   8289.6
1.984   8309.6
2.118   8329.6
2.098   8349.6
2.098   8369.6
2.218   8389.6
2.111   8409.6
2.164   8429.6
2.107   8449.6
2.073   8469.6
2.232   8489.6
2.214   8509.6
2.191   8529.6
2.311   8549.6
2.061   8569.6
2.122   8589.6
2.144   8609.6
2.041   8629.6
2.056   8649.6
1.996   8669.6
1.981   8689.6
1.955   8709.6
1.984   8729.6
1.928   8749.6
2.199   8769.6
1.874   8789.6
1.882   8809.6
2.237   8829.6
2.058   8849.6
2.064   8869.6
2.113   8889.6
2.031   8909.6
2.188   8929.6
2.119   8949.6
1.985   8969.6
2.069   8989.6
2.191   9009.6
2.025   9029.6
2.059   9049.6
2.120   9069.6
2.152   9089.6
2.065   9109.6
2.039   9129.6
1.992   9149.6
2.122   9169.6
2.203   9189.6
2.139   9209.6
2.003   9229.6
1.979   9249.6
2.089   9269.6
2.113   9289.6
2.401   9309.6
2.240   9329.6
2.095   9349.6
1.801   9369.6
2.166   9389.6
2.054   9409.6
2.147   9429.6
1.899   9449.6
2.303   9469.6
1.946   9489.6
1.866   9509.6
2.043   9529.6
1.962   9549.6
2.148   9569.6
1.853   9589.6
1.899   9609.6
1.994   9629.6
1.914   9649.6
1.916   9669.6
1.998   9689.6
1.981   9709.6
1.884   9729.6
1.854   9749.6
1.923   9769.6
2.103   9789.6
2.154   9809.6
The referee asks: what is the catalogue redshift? 0.41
